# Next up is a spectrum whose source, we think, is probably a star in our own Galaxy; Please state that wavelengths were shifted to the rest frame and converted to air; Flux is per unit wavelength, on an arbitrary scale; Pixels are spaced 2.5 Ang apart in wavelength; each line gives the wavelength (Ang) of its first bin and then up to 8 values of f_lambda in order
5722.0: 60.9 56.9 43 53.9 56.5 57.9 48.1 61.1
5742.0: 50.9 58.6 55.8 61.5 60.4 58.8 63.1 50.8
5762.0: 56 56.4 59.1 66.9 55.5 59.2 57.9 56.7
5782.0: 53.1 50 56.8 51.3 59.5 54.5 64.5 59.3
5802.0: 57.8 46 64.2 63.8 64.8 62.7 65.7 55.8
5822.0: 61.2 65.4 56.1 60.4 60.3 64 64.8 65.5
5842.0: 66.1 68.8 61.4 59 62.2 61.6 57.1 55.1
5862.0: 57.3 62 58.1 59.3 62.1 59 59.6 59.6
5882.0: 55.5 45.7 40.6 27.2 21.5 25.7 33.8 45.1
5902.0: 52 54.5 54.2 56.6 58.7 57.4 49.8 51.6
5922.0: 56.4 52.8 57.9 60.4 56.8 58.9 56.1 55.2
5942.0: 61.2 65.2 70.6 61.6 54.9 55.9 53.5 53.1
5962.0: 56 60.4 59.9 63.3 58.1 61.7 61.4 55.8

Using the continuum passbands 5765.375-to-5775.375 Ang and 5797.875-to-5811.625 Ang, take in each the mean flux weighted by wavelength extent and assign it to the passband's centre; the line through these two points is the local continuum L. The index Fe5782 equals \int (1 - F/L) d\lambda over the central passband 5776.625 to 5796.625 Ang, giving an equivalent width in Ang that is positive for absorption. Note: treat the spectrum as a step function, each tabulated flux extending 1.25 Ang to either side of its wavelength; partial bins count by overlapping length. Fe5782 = 1.4 Ang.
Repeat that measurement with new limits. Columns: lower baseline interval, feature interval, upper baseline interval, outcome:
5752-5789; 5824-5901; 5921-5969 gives 4.0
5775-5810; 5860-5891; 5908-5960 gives 1.9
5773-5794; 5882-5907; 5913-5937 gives 7.0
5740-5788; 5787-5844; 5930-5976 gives -2.8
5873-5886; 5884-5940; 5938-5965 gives 8.0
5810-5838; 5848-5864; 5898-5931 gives 0.1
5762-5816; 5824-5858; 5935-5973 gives -2.3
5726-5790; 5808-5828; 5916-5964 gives -1.9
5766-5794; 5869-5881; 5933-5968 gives -0.4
